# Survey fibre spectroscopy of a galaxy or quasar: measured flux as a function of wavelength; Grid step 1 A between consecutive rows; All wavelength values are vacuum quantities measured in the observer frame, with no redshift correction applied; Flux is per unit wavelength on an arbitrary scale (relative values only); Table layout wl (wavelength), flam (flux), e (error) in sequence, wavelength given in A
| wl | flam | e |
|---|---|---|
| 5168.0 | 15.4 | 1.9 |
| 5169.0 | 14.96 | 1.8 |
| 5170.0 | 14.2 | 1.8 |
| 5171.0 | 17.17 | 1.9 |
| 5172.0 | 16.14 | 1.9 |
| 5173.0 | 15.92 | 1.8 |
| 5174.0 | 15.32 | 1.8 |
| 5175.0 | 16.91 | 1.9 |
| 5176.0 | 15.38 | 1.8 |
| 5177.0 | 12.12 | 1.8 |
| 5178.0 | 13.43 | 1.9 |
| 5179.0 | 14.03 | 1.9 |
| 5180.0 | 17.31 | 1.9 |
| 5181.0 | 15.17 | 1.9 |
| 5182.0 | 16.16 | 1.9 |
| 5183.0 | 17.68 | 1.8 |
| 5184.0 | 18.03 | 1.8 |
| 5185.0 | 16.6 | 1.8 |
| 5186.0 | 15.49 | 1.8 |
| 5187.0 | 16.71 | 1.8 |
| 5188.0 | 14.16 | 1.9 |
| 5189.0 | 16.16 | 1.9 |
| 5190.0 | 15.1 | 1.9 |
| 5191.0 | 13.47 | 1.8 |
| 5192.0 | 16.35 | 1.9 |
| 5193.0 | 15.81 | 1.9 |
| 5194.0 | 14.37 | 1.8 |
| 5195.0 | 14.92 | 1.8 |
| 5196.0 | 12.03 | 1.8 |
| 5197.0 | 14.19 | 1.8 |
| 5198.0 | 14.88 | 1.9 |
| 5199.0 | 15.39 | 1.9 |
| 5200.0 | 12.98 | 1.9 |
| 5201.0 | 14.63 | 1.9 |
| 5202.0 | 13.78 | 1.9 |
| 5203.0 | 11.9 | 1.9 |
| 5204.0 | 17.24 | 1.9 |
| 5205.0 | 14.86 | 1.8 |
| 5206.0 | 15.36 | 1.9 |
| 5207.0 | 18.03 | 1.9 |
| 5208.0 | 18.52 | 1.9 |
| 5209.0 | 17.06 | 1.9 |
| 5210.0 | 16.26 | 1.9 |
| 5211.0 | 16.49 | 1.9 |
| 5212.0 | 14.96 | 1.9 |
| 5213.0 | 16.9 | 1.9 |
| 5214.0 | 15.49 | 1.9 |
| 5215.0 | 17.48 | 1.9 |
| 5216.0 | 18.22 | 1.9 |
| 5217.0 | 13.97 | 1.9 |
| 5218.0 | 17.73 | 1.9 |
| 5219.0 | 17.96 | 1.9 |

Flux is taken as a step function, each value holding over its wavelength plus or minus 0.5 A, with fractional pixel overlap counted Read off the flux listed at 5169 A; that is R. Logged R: 14.96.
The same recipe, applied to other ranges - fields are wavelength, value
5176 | 15.38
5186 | 15.49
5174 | 15.32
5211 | 16.49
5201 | 14.63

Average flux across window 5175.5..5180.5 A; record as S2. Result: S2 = 14.5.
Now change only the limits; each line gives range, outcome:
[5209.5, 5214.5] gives 16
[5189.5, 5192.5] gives 15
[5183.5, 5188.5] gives 16.2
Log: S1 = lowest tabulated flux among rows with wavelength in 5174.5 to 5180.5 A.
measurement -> 12.12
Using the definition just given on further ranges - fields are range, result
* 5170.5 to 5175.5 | 15.32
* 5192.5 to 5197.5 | 12.03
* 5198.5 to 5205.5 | 11.9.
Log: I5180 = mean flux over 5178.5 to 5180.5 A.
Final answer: 15.7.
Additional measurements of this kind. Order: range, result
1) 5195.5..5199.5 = 14.1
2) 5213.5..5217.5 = 16.3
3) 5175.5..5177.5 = 13.8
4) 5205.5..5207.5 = 16.7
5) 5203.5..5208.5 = 16.8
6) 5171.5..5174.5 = 15.8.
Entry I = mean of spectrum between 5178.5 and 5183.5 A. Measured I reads 16.1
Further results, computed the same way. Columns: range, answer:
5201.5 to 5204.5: 14.3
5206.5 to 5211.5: 17.3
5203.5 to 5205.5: 16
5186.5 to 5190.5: 15.5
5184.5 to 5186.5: 16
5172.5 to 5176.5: 15.9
